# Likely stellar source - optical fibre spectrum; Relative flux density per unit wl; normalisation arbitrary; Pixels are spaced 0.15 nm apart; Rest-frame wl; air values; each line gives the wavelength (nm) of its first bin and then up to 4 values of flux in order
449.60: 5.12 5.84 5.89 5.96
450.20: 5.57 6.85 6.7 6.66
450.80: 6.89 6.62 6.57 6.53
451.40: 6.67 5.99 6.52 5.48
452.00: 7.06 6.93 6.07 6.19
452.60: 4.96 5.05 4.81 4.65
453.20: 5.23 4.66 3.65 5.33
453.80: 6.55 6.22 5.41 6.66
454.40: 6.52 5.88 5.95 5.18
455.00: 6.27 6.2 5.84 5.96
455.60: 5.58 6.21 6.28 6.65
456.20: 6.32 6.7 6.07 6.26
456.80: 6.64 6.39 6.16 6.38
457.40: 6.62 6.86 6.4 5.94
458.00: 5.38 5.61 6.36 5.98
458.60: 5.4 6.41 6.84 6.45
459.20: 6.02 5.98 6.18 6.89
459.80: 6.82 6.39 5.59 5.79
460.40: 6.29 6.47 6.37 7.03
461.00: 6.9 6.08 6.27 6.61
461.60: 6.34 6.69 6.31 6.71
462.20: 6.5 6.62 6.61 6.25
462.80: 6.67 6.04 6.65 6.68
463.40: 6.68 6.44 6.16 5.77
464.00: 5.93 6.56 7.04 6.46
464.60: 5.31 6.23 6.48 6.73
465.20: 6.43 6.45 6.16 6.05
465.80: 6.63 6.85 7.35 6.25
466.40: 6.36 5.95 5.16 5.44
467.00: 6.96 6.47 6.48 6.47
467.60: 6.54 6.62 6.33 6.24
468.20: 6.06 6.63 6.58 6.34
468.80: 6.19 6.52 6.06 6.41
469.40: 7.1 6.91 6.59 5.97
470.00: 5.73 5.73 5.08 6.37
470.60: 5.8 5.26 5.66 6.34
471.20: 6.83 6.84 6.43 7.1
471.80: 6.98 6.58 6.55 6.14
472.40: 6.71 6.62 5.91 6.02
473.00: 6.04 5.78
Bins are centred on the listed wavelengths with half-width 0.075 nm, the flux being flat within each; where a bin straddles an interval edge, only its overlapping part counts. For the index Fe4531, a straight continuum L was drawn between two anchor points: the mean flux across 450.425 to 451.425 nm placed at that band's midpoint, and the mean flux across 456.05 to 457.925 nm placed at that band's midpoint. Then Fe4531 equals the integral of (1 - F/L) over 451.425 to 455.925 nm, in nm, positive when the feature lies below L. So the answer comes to 0.53 nm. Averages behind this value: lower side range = 6.66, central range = 5.78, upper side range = 6.41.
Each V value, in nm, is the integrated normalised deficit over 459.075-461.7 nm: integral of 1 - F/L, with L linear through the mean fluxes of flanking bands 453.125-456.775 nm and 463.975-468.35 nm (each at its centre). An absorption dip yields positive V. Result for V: -0.10 nm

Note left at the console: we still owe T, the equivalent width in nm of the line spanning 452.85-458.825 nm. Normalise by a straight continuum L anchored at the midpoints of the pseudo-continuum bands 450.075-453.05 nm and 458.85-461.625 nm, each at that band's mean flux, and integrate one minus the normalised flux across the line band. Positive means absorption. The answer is 0.32 nm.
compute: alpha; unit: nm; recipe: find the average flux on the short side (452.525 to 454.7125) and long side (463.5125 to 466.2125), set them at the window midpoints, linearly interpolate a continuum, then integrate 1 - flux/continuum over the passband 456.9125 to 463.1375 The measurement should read -0.382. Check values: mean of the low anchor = 5.42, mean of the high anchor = 6.39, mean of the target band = 6.34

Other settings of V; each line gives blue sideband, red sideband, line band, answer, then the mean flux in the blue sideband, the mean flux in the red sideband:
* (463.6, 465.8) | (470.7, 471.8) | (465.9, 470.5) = 0.03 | 6.28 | 6.42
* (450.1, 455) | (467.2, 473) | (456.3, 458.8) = -0.06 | 5.94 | 6.33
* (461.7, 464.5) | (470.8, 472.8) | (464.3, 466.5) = 0.01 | 6.46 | 6.49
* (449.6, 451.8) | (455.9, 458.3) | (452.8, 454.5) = 0.24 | 6.32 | 6.29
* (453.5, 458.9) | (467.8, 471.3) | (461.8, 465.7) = -0.14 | 6.11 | 6.21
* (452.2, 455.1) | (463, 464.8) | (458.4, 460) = -0.09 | 5.56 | 6.32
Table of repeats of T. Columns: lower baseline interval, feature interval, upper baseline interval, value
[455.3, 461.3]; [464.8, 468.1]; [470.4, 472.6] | -0.01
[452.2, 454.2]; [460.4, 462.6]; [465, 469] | -0.21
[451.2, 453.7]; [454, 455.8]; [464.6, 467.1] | -0.07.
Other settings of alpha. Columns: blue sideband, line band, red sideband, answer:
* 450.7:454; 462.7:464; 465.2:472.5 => -0.038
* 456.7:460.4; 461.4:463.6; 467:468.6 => -0.066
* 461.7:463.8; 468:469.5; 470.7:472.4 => 0.010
